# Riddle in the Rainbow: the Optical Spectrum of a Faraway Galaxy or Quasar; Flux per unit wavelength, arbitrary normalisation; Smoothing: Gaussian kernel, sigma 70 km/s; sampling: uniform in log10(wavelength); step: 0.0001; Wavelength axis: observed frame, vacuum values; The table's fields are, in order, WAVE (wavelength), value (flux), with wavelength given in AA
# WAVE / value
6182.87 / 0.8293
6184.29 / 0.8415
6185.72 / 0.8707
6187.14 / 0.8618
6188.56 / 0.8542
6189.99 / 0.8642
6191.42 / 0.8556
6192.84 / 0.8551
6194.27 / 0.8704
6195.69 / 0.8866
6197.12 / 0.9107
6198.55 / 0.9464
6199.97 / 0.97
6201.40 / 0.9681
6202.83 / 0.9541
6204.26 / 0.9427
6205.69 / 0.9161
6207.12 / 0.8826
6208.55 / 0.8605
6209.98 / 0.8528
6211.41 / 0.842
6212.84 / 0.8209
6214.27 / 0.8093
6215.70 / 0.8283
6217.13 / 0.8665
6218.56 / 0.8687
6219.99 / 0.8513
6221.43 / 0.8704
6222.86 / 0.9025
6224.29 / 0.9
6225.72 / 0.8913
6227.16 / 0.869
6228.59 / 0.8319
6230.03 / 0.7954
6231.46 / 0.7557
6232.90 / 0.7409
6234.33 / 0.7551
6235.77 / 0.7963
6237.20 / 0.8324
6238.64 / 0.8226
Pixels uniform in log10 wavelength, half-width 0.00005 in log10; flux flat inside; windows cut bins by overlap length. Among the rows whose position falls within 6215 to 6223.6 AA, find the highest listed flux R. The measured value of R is 0.9025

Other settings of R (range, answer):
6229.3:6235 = 0.7954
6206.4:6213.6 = 0.8826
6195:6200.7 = 0.97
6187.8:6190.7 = 0.8642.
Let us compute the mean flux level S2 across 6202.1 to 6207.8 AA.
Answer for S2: 0.923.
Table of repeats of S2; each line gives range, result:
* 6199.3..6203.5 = 0.963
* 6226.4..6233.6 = 0.798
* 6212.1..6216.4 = 0.82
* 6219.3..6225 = 0.881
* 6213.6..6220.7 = 0.846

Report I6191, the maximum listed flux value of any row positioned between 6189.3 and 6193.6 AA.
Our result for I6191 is 0.8642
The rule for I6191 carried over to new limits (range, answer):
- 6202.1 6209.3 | 0.9541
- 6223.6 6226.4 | 0.9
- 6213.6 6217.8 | 0.8665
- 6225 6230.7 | 0.8913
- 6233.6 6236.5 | 0.7963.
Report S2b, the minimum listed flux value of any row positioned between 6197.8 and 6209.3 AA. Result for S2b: 0.8605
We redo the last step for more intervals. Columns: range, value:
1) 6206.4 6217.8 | 0.8093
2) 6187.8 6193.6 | 0.8542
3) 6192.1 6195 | 0.8551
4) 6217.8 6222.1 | 0.8513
